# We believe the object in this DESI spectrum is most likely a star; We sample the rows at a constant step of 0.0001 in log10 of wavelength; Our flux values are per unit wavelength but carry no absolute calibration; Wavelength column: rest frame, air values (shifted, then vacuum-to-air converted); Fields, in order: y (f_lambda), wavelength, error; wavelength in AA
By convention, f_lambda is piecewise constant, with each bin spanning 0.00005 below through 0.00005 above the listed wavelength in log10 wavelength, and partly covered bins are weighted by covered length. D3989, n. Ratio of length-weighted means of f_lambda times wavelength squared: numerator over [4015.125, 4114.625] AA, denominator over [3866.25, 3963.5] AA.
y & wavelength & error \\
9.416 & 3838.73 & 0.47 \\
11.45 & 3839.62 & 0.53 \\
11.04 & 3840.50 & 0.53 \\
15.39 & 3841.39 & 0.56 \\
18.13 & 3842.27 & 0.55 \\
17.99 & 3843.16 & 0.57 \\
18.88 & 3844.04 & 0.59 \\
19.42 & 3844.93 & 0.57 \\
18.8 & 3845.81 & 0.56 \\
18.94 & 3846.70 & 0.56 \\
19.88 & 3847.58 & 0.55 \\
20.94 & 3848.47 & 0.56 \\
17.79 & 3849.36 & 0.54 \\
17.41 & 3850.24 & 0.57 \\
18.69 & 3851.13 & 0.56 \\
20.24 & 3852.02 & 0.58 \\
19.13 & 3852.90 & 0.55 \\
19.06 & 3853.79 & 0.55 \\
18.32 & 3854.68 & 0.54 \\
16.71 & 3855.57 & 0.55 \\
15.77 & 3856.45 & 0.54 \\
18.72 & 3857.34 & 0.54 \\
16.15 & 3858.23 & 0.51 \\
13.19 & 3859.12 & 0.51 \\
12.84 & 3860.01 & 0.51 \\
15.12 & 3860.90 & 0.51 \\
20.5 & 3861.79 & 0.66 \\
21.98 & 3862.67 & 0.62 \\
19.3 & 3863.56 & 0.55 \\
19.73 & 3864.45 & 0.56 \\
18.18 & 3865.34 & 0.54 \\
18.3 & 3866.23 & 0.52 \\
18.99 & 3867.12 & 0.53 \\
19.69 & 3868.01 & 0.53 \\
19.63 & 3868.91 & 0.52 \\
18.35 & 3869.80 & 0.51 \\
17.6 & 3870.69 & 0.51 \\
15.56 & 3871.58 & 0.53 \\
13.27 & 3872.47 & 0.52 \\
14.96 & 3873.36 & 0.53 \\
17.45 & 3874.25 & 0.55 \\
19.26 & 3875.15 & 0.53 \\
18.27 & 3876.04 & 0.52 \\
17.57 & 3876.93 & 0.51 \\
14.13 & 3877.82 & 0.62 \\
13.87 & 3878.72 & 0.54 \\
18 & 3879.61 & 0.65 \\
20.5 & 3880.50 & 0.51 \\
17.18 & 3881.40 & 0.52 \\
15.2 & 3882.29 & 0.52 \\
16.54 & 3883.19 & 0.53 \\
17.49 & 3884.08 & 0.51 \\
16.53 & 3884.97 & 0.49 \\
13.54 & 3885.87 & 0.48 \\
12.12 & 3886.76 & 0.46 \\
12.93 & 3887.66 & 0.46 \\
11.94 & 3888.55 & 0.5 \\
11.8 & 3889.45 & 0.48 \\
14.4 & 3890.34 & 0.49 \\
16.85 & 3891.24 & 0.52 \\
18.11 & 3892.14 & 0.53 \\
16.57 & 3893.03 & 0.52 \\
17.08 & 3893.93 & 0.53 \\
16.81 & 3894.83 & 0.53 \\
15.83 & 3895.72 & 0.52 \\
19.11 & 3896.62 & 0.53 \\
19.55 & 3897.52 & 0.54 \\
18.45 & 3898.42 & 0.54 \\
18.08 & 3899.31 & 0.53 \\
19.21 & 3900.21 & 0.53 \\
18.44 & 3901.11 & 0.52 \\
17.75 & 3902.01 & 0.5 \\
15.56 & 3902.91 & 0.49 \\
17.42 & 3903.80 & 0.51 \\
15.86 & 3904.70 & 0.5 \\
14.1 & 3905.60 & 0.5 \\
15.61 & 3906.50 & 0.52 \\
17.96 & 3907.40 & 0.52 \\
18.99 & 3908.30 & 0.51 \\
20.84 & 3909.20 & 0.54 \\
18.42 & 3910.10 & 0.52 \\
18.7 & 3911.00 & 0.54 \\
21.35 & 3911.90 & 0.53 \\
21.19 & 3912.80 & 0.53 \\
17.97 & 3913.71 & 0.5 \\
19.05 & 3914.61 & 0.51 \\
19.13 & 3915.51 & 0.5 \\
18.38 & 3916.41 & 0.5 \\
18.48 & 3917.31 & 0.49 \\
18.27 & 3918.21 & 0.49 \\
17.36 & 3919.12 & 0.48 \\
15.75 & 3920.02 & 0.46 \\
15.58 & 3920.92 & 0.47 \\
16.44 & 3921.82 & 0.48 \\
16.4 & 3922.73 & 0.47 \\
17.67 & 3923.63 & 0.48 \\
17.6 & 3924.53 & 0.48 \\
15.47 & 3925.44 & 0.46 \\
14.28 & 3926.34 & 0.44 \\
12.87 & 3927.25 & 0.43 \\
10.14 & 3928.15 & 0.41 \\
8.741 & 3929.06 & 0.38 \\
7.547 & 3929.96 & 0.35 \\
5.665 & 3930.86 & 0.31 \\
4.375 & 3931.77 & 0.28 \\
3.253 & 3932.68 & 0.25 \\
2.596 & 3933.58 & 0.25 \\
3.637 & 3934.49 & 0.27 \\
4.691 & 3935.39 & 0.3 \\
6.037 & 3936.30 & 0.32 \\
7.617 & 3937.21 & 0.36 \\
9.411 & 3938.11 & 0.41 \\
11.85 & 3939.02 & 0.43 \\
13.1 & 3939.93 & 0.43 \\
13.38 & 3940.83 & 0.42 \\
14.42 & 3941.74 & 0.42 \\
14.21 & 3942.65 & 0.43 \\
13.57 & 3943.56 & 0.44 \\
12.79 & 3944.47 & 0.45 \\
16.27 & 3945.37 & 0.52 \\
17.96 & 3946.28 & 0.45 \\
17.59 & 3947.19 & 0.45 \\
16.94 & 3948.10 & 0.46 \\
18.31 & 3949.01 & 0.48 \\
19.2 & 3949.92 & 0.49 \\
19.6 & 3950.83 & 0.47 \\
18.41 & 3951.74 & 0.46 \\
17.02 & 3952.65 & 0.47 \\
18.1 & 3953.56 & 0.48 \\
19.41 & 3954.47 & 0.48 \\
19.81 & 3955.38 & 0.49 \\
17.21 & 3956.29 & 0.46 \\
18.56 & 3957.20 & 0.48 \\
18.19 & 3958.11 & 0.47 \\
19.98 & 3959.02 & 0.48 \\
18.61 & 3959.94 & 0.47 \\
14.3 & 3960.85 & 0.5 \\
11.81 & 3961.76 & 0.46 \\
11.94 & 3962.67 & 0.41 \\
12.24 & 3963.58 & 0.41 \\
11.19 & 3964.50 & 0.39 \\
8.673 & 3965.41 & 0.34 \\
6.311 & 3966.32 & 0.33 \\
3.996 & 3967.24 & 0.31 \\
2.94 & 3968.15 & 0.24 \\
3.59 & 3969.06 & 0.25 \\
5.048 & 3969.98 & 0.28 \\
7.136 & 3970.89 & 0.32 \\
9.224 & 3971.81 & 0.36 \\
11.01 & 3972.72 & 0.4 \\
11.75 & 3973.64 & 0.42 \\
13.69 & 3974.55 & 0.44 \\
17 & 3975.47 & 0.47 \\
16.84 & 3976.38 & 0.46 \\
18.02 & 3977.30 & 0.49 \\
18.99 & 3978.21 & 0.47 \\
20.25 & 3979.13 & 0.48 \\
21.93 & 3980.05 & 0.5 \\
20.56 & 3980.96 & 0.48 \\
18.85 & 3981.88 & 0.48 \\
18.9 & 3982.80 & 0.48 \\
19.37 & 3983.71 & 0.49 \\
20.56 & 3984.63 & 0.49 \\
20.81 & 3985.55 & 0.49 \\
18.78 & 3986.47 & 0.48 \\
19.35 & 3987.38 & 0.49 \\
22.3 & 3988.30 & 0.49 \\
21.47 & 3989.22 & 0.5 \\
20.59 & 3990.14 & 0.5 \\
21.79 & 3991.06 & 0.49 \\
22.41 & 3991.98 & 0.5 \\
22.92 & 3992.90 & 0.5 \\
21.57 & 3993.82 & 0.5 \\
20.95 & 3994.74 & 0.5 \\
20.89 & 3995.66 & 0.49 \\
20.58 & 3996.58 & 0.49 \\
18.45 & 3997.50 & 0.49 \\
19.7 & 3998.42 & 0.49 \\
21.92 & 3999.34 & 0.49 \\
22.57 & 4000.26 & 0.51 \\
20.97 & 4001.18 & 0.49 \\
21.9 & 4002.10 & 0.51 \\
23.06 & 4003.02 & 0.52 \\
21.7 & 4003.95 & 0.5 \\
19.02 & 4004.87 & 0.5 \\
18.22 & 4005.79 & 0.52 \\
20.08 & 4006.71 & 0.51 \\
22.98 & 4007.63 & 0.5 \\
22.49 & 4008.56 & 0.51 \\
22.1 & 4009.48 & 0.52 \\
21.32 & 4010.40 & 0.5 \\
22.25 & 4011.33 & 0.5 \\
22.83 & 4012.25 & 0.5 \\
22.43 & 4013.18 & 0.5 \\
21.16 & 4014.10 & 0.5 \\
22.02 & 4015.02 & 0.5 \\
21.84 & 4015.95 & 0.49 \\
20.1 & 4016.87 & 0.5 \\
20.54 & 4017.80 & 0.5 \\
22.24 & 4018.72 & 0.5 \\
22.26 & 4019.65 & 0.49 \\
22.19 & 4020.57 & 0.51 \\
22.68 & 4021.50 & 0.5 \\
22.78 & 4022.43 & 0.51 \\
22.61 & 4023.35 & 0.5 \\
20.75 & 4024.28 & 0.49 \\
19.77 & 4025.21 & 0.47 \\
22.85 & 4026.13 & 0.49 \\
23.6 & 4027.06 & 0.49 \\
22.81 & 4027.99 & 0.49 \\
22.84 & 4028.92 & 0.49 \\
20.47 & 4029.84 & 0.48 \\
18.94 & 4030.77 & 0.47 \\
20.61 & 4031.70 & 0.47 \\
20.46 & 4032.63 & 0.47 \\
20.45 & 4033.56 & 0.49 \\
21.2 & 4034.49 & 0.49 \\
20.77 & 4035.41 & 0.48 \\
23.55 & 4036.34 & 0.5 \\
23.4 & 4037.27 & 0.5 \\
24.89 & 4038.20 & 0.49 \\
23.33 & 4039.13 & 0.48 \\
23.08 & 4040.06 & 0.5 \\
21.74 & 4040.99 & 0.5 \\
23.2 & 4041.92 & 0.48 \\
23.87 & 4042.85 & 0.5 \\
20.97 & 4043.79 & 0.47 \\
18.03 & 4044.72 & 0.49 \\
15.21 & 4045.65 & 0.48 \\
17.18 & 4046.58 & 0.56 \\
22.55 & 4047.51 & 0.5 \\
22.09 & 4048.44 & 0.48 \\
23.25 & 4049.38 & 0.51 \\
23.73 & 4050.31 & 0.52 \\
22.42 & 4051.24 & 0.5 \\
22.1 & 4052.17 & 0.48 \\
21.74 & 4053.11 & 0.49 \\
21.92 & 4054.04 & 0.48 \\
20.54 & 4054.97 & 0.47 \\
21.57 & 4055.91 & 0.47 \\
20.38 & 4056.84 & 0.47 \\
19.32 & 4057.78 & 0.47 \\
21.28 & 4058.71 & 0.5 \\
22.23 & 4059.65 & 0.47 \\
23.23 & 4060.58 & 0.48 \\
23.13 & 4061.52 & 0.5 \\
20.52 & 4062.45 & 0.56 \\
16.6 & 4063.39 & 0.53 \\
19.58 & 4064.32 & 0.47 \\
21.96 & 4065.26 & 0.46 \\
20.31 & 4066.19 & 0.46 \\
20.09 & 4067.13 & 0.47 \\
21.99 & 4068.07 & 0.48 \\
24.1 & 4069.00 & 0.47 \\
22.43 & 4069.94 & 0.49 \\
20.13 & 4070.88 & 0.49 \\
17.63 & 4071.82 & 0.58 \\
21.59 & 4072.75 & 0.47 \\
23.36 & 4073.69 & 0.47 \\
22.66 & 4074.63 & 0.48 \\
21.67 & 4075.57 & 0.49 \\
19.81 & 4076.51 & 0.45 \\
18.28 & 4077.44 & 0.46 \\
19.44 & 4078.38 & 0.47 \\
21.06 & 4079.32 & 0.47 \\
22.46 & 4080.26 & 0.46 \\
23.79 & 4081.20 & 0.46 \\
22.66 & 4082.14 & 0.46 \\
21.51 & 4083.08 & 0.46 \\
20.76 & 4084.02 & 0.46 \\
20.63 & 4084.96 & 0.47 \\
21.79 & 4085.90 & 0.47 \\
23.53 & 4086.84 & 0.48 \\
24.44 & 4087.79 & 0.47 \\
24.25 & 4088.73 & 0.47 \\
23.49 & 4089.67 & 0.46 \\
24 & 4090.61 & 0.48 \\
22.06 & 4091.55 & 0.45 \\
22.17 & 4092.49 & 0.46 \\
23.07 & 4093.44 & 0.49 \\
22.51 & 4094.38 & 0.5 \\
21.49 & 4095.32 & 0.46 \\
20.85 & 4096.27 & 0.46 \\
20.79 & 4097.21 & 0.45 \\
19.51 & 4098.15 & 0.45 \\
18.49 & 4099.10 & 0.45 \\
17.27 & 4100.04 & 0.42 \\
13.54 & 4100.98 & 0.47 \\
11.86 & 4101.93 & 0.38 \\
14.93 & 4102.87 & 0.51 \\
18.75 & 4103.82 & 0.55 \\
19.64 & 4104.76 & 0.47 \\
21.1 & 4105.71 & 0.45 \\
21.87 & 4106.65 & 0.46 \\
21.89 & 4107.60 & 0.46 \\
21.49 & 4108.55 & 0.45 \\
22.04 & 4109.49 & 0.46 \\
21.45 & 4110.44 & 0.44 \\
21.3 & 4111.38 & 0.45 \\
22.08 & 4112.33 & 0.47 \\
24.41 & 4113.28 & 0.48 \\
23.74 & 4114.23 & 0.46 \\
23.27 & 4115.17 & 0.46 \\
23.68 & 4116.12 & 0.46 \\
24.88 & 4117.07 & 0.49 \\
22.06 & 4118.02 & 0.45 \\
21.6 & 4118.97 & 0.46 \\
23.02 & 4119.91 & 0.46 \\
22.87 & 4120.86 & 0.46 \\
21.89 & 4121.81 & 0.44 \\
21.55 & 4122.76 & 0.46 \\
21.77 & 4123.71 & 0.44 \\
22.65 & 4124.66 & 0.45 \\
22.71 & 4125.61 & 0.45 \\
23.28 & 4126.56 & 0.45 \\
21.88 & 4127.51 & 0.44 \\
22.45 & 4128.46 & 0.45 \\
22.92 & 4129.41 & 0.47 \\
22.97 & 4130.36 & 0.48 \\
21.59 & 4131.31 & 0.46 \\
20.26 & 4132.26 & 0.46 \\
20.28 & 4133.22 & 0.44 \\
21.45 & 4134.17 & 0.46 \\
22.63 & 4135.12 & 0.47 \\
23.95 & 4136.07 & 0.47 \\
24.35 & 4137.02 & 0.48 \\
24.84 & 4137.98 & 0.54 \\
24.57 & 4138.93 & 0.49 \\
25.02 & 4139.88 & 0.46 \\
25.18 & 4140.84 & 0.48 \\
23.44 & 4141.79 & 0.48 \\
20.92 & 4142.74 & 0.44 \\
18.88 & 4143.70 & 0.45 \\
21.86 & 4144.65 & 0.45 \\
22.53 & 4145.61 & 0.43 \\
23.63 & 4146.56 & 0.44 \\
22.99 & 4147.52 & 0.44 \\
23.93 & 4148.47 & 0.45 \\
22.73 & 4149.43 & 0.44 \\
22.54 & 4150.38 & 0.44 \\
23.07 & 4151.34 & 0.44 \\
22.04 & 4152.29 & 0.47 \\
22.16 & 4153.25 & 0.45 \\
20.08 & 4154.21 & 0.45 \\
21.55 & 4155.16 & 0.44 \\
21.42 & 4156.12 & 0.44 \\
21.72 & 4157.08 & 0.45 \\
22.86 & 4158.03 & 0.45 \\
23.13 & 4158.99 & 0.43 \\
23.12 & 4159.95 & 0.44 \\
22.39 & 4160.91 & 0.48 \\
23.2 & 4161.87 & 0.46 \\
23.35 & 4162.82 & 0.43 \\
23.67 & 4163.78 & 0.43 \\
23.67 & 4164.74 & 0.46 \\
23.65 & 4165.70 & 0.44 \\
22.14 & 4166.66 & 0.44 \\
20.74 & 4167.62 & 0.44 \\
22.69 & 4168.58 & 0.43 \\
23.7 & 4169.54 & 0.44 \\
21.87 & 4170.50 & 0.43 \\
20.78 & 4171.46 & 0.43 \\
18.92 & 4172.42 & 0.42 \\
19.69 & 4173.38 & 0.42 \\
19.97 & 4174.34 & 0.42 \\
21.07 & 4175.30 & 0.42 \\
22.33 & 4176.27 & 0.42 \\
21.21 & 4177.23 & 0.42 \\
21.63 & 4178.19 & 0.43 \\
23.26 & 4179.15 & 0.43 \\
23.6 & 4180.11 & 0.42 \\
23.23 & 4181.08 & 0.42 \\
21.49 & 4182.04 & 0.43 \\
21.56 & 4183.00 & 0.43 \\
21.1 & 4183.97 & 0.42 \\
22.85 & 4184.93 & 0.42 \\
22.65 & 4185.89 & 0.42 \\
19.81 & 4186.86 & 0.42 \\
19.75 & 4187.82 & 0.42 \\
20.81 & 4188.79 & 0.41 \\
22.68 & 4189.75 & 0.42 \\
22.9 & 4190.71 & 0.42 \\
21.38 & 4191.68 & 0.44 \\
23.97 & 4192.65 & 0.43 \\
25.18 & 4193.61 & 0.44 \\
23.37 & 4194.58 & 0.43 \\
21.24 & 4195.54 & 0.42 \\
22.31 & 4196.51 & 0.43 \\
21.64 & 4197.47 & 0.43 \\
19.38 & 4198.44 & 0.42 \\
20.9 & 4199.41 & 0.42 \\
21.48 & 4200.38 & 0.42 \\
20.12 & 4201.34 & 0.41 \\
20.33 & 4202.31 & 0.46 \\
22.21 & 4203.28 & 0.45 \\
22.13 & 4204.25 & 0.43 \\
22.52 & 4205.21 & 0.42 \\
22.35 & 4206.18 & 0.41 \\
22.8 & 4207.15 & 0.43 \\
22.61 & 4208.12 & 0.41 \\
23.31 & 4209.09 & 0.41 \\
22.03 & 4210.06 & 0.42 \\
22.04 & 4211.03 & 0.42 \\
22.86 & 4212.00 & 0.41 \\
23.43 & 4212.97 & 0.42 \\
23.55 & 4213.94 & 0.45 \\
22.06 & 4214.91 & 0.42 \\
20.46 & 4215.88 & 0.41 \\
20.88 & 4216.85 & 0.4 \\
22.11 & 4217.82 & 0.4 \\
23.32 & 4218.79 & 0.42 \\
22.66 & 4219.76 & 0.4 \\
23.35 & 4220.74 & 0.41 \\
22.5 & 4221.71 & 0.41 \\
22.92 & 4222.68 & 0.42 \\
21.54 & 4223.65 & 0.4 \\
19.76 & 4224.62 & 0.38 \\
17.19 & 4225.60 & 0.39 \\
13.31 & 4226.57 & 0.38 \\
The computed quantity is 1.5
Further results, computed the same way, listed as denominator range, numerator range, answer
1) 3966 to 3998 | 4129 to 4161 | 1.47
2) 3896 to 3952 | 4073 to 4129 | 1.57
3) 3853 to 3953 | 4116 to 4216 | 1.61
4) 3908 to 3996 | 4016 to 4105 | 1.47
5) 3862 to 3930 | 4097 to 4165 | 1.46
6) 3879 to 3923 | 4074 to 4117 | 1.36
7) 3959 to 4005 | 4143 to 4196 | 1.44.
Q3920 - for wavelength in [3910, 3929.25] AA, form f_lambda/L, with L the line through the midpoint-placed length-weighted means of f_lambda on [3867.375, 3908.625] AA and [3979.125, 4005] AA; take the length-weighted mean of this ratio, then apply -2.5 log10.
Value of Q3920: 0.06 mag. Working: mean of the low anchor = 16.6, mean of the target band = 16.9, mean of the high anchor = 20.9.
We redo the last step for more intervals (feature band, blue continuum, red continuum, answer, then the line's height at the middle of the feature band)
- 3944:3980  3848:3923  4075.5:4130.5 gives 0.28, 18.8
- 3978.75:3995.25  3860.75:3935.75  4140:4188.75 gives -0.15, 18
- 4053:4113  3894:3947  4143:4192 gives -0.08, 19.5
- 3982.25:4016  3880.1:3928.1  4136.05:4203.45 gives -0.13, 18.8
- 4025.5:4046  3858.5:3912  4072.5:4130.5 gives -0.08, 20.2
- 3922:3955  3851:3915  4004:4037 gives 0.43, 19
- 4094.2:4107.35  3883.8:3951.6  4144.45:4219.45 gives 0.07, 19.9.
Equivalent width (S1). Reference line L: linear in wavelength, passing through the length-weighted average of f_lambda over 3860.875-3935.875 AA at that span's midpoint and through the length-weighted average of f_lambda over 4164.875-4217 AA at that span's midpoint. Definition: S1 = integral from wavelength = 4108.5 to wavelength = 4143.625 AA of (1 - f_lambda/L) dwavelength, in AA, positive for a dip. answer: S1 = -3.58 AA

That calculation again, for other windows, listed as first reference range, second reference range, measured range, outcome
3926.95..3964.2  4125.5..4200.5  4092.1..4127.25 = -1.9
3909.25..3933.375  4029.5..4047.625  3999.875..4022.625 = -2.2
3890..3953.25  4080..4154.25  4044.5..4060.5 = -1.1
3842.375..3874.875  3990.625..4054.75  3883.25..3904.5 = 2.8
